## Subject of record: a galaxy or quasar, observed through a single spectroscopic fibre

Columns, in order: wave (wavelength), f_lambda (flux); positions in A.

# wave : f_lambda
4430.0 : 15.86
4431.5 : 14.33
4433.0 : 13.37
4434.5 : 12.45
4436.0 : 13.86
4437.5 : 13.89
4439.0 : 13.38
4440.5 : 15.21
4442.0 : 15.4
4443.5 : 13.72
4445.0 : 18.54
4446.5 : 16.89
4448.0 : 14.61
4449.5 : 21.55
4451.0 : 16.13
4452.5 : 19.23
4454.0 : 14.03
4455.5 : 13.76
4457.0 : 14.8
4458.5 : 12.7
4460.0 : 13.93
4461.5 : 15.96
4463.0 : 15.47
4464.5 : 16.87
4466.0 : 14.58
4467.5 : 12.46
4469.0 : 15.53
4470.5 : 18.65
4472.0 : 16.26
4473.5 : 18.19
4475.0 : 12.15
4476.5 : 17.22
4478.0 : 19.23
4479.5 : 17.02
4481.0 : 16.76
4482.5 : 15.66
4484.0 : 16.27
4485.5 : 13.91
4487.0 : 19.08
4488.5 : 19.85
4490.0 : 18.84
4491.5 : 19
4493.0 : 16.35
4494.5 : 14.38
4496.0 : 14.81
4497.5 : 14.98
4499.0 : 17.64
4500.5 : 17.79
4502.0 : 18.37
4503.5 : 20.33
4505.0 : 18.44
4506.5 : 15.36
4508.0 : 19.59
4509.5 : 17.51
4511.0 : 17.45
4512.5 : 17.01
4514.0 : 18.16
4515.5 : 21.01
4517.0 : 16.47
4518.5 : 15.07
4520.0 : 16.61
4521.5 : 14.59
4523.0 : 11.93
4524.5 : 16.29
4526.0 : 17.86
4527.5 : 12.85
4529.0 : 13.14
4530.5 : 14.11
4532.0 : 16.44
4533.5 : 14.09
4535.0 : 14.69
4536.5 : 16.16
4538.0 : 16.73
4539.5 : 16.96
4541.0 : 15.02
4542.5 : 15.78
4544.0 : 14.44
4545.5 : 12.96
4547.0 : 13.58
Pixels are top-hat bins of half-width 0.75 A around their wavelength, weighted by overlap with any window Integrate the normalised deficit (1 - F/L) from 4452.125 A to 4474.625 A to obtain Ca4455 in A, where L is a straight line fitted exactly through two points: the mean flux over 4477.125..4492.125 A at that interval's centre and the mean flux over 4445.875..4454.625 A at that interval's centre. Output 2.5 A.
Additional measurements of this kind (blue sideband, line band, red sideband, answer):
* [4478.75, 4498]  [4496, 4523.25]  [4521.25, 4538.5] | -2.38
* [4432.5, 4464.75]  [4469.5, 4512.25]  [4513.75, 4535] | -4.90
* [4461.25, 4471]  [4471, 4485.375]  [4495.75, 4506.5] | -0.22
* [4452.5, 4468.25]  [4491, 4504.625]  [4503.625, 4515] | 0.04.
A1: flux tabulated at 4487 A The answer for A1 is 19.08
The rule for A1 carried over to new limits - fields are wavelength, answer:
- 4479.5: 17.02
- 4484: 16.27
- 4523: 11.93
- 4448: 14.61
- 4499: 17.64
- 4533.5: 14.09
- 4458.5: 12.7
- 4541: 15.02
